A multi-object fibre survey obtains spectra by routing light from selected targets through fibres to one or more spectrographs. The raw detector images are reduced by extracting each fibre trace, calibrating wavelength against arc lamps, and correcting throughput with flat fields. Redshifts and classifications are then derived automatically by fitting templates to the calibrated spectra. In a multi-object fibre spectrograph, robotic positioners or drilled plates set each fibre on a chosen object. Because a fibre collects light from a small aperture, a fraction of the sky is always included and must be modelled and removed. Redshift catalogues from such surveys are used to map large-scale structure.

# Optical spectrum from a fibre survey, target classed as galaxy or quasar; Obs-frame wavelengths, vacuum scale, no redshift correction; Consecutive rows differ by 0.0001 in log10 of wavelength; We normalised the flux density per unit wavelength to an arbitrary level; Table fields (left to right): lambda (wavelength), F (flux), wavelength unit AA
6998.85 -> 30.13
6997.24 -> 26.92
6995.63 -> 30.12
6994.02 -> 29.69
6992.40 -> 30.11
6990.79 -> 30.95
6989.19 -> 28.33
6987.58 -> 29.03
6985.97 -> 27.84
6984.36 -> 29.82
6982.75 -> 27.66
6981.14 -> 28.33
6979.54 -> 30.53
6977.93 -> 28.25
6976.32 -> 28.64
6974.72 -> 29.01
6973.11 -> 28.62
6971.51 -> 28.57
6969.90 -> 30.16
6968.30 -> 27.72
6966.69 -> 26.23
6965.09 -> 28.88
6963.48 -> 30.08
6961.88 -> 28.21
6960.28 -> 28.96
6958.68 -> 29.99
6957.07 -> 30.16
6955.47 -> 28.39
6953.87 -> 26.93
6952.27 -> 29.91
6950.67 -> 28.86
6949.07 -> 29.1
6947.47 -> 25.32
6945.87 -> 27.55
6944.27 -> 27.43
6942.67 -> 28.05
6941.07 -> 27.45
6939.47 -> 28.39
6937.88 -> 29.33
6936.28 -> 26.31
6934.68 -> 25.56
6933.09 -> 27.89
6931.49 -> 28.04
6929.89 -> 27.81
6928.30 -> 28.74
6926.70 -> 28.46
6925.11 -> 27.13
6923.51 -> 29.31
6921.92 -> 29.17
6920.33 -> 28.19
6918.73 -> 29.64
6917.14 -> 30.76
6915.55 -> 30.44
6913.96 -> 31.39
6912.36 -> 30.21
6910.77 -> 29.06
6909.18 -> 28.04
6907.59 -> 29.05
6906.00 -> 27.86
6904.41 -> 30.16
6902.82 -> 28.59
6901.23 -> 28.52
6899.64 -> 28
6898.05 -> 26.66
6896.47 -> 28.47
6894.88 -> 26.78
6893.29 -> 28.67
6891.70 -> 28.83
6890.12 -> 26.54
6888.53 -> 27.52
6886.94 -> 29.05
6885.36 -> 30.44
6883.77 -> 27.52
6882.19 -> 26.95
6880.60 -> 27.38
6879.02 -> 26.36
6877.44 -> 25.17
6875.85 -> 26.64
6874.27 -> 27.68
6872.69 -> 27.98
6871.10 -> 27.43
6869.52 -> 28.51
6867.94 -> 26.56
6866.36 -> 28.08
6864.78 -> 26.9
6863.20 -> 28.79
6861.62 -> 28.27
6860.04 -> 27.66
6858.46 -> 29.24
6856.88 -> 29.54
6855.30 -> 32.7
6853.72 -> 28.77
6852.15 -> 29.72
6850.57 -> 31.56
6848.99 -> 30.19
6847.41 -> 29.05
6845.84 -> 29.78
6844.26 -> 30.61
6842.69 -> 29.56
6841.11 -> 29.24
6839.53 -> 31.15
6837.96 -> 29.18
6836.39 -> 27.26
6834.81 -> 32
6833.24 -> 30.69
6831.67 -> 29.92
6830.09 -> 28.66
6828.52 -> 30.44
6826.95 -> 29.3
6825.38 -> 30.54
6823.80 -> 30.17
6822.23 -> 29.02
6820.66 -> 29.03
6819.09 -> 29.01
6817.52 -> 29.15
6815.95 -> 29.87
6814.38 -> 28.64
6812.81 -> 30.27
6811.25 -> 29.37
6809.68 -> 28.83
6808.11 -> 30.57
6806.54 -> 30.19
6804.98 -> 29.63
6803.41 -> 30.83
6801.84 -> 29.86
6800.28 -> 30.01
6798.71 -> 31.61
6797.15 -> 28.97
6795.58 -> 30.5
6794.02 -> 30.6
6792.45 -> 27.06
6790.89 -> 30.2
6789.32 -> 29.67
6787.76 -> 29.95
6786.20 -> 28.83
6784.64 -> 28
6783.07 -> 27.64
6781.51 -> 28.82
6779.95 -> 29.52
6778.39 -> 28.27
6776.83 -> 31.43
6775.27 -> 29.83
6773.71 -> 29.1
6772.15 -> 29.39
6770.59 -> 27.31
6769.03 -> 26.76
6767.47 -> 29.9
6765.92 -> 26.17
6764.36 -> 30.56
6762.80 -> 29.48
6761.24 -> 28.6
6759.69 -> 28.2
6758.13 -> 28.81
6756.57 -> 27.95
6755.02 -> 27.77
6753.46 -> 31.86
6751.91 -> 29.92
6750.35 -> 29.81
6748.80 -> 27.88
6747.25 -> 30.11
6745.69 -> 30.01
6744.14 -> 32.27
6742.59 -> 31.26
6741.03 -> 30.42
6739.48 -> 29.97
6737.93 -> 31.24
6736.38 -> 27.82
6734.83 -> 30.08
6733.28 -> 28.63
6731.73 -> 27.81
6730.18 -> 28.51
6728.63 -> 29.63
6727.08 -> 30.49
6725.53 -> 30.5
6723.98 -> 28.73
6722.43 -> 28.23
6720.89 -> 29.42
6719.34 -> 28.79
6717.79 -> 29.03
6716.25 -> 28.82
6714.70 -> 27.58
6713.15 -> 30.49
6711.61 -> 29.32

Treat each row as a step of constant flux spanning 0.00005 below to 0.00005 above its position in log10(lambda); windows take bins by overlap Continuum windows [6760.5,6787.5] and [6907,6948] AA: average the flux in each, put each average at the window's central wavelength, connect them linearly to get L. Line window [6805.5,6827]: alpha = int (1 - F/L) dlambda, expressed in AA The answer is -0.6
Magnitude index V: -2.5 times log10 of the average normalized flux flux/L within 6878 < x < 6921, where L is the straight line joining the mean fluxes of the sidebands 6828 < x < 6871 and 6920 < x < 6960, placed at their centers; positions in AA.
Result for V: 0.01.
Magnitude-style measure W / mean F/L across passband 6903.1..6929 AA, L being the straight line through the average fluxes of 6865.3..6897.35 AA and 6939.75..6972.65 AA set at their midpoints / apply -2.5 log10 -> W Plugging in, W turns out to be -0.05 mag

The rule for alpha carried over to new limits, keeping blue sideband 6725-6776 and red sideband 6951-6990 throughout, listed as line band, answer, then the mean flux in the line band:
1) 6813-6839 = -0.4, 29.6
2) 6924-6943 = 0.7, 27.8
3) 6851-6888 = 1.1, 28.2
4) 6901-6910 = 0.1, 28.7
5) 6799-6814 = -0.4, 30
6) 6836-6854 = -0.4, 29.8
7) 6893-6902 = 0.4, 27.8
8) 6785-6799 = -0.2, 29.6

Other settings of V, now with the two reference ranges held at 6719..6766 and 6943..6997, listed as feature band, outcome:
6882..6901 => 0.037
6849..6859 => -0.043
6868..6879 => 0.074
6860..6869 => 0.050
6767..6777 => 0.016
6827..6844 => -0.025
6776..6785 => 0.012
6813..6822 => 0.000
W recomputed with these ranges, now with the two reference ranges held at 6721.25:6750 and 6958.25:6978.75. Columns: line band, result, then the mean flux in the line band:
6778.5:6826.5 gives -0.01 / 29.5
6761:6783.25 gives 0.02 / 28.9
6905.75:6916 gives -0.02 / 29.5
